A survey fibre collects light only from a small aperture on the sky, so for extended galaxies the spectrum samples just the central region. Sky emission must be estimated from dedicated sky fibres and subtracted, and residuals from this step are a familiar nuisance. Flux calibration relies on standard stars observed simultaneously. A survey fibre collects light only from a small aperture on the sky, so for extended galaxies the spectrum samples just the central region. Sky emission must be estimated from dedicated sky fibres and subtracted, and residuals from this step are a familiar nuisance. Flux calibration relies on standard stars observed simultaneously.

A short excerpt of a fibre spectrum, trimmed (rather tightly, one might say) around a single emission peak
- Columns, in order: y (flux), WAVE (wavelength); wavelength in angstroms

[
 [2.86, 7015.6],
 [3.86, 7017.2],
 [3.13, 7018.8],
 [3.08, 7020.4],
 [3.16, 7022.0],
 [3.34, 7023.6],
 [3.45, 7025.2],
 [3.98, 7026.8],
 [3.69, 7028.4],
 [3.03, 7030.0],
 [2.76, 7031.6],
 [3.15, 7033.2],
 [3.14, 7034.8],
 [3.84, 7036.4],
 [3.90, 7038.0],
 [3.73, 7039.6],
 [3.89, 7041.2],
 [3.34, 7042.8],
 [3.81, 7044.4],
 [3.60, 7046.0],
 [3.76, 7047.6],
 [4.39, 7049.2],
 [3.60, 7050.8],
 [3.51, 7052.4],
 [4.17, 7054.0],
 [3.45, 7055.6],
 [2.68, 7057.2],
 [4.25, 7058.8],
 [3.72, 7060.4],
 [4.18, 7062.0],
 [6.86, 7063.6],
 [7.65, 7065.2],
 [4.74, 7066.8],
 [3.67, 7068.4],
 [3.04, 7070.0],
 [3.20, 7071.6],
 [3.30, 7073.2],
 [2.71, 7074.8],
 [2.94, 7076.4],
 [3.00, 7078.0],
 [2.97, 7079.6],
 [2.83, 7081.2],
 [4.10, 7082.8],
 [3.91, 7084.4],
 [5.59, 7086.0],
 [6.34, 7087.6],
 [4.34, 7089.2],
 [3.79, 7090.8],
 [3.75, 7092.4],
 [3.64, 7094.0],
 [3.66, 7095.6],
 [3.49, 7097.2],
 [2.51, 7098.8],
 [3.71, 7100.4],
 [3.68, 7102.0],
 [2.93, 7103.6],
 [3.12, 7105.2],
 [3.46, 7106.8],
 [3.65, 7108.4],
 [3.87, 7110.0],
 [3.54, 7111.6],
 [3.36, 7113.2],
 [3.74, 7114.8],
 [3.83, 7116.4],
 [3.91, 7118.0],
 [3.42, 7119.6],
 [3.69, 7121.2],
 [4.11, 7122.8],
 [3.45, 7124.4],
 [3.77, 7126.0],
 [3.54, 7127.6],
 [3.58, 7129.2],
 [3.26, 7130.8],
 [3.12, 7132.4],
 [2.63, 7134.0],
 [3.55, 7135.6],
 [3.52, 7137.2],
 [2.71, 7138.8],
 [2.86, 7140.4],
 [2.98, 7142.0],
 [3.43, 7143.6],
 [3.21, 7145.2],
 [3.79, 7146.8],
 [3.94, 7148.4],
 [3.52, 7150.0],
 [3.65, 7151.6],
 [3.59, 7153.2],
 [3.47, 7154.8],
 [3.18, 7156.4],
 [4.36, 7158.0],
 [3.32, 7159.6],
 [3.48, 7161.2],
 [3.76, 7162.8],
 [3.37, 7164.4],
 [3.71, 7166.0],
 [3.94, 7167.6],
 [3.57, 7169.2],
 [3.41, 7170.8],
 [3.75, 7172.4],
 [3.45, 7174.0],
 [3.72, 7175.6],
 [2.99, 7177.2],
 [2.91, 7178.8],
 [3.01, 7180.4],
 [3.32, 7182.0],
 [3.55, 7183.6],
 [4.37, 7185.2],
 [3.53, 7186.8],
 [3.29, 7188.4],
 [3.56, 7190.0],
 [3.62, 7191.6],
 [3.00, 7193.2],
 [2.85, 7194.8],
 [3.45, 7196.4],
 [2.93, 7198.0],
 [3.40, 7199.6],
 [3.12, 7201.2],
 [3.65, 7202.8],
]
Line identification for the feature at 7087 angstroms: [N II]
